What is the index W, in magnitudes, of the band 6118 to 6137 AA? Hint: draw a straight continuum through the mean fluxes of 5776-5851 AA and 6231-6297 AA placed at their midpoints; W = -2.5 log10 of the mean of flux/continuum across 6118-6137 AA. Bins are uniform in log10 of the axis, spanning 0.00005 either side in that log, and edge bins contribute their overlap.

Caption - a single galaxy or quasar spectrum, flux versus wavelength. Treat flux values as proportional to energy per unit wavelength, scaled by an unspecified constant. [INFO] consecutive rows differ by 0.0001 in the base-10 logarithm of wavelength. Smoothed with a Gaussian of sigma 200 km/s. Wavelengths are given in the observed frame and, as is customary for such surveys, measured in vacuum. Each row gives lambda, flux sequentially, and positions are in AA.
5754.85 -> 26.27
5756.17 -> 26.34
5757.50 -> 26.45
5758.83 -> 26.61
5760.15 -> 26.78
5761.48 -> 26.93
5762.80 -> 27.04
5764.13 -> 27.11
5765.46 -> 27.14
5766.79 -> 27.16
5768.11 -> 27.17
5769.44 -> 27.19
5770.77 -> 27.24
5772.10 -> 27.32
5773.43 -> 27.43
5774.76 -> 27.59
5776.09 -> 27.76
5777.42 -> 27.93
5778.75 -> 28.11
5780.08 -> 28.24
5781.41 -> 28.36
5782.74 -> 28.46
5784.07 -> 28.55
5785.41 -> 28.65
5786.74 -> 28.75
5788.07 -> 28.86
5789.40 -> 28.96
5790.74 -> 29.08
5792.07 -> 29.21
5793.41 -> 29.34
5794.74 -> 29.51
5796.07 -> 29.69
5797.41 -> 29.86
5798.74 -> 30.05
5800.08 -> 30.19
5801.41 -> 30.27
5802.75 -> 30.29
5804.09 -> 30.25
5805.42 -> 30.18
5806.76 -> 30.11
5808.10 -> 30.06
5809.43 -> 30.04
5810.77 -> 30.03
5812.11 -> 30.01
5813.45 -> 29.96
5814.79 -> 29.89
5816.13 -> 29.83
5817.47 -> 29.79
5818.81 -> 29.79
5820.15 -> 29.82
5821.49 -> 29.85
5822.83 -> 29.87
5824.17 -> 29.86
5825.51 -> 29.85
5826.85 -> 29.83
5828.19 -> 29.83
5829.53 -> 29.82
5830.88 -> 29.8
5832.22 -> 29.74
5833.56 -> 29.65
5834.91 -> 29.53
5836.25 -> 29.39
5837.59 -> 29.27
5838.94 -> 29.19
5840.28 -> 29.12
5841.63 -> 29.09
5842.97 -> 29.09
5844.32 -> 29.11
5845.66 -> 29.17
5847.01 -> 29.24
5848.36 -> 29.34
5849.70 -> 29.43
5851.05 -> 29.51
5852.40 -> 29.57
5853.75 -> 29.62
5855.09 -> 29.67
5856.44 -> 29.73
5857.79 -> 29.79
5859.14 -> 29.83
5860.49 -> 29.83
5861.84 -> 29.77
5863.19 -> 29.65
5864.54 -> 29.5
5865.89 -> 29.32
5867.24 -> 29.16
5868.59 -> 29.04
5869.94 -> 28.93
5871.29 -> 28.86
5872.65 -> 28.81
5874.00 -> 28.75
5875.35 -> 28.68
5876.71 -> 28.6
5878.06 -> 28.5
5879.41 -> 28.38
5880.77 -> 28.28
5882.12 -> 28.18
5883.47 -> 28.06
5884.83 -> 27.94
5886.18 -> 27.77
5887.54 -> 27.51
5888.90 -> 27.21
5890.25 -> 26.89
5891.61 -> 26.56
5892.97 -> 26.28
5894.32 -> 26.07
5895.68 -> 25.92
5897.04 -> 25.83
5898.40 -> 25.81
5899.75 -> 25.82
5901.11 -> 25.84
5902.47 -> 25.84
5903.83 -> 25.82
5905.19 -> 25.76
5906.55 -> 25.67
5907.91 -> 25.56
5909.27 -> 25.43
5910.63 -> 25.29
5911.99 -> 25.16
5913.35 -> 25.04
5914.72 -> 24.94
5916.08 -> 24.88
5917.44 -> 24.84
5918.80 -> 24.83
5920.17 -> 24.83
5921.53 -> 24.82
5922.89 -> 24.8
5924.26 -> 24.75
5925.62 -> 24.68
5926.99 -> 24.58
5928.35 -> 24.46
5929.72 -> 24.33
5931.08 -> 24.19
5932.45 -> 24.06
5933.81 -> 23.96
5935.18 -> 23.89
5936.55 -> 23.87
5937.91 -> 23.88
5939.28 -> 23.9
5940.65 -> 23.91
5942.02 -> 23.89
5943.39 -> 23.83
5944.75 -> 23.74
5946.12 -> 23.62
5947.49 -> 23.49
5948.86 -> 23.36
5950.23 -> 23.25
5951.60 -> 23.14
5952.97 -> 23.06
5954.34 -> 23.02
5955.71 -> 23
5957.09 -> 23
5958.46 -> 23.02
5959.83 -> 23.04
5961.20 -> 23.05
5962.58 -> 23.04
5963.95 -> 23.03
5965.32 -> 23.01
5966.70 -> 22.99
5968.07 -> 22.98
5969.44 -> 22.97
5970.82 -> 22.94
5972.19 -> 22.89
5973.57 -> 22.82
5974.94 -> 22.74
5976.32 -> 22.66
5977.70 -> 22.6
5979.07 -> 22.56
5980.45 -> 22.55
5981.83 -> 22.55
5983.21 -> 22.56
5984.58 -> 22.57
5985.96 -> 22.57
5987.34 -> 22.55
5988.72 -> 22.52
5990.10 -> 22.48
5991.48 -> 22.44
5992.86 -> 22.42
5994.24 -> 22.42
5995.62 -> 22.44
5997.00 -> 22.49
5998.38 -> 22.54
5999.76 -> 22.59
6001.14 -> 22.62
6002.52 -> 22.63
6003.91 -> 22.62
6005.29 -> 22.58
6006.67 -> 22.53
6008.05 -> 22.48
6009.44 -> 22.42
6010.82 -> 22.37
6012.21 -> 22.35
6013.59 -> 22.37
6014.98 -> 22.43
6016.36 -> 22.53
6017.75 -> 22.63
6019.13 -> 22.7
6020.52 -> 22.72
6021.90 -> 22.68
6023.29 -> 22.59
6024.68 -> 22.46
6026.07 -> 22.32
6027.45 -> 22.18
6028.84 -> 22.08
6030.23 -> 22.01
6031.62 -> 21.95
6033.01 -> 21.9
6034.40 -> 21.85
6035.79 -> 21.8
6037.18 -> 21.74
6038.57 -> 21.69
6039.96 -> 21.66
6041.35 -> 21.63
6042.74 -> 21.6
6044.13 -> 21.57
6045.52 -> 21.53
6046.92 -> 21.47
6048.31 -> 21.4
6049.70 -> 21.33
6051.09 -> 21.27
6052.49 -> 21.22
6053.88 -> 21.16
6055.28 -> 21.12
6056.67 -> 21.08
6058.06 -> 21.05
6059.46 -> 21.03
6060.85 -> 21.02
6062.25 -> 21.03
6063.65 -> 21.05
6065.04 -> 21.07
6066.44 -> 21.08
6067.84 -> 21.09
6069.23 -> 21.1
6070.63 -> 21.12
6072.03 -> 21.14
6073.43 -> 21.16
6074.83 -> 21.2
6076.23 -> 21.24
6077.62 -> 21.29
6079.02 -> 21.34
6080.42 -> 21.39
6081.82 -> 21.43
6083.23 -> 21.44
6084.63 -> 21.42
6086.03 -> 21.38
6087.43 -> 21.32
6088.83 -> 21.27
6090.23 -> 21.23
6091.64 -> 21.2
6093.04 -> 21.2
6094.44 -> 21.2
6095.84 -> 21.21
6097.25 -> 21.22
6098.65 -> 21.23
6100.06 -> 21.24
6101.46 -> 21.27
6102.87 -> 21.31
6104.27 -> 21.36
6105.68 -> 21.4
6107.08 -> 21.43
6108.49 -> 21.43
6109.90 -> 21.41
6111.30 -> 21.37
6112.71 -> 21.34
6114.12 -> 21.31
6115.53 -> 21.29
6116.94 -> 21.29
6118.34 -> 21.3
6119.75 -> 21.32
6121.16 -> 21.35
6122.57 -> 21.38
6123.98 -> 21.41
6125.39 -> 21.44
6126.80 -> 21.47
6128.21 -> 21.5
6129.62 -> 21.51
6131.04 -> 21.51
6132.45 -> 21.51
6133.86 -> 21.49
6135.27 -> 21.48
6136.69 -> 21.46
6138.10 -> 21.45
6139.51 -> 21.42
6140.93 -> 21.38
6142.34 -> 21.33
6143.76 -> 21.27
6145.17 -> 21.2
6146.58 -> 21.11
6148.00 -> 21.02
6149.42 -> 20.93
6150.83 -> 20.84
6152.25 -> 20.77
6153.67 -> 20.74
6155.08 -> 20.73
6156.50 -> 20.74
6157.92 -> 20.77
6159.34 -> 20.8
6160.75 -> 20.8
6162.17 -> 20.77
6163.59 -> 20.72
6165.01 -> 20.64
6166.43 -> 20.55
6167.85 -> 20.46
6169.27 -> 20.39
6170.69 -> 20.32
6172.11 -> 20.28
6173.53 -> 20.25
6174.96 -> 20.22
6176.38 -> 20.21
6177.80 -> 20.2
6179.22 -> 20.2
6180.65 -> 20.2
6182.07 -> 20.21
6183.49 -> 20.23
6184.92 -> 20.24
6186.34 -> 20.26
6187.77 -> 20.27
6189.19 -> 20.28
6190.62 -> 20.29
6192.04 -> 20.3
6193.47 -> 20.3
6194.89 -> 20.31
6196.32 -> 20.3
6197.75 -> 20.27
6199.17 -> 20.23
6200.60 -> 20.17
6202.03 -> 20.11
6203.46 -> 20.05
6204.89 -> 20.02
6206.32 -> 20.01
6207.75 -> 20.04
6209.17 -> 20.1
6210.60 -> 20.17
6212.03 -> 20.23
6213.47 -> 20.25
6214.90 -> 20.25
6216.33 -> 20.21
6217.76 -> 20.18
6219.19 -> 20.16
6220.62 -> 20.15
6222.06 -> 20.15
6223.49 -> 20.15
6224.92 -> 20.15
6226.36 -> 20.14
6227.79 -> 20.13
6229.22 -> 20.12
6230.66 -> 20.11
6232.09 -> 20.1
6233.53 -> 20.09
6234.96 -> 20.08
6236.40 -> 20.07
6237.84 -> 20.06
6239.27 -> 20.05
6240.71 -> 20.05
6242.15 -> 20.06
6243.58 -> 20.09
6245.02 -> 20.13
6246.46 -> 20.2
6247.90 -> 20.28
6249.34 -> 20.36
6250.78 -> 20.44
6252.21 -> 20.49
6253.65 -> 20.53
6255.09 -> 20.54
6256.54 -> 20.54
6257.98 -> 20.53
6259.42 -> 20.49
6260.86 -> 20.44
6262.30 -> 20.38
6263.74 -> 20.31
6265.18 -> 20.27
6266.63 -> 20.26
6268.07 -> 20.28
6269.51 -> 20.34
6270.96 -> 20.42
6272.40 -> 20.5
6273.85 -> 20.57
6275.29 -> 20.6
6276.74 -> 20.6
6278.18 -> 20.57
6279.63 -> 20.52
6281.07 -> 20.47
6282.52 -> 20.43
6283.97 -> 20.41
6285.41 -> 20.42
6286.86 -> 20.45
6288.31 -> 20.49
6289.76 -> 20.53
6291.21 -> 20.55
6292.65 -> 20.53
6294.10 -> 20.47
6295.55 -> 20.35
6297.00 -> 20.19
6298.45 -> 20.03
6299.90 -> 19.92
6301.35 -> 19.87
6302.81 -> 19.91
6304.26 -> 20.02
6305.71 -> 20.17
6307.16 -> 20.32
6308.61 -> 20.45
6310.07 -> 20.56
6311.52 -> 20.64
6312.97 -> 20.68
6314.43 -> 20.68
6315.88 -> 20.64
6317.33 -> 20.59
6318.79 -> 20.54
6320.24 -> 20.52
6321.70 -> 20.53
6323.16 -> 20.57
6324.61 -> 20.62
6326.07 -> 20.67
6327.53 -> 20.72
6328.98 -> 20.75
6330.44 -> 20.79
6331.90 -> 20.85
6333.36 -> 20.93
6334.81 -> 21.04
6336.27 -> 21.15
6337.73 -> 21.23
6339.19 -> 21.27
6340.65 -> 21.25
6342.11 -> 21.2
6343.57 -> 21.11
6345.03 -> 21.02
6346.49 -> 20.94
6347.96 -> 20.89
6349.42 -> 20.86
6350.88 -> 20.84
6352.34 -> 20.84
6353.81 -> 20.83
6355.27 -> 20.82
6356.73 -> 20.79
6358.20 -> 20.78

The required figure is 0.08 mag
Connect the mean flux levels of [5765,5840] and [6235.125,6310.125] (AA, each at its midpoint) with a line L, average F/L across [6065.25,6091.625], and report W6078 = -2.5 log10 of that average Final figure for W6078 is 0.132 mag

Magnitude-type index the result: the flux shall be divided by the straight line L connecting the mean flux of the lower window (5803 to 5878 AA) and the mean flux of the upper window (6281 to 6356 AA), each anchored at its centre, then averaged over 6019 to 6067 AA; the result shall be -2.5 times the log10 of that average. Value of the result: 0.19 mag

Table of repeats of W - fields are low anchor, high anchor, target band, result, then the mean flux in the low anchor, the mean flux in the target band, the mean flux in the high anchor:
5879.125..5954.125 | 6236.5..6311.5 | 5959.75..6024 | 0.071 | 25.2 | 22.6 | 20.3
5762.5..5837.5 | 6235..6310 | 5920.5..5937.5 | 0.099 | 29.1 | 24.4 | 20.3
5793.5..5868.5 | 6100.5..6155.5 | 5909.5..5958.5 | 0.114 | 29.7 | 24.1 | 21.3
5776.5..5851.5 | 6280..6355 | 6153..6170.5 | 0.133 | 29.5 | 20.7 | 20.6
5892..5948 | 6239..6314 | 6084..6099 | 0.070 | 24.8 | 21.3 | 20.4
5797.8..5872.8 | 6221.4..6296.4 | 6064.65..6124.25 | 0.128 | 29.7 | 21.3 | 20.3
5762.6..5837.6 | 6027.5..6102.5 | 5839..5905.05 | -0.050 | 29.1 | 28.3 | 21.4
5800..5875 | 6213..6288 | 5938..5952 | 0.152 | 29.6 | 23.6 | 20.3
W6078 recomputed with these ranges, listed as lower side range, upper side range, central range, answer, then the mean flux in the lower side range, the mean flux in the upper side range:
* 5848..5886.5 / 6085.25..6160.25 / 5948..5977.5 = 0.140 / 29.1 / 21.3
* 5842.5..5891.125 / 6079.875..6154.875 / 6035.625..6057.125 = 0.097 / 28.9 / 21.3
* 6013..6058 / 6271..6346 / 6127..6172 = 0.017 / 21.9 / 20.6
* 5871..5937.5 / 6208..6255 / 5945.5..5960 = 0.089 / 26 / 20.2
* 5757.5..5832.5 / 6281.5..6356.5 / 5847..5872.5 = -0.059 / 28.9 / 20.6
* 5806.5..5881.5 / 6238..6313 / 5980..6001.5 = 0.171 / 29.5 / 20.4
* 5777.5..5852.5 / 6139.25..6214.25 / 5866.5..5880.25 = -0.028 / 29.5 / 20.5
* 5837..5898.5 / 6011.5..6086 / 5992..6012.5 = 0.043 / 28.6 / 21.6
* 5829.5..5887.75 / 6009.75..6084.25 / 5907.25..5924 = 0.077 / 29.1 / 21.7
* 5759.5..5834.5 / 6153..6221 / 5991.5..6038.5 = 0.083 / 29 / 20.3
